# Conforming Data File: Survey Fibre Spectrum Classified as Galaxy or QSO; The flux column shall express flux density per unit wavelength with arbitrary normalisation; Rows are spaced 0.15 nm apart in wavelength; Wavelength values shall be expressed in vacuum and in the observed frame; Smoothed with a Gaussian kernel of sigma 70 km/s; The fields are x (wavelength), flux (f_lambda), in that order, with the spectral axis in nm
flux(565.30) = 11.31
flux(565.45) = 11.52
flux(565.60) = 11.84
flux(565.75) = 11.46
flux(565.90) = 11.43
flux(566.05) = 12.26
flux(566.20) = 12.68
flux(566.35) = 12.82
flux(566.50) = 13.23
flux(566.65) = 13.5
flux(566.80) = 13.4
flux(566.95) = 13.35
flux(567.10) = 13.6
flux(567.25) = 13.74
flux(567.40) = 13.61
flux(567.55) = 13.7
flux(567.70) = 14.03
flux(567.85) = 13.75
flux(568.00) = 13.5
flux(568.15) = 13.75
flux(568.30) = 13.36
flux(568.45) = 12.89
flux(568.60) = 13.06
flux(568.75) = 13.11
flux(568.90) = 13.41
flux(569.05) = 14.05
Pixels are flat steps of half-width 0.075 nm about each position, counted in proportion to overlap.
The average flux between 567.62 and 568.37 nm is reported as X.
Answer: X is 13.7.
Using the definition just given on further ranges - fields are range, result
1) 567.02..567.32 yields 13.7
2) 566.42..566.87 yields 13.4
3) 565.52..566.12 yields 11.7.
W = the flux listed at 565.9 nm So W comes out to 11.43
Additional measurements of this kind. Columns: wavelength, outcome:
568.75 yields 13.11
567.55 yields 13.7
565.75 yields 11.46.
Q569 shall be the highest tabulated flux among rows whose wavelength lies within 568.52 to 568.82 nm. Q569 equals 13.11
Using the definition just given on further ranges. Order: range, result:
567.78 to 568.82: 13.75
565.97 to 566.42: 12.82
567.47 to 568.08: 14.03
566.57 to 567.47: 13.74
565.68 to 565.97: 11.46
